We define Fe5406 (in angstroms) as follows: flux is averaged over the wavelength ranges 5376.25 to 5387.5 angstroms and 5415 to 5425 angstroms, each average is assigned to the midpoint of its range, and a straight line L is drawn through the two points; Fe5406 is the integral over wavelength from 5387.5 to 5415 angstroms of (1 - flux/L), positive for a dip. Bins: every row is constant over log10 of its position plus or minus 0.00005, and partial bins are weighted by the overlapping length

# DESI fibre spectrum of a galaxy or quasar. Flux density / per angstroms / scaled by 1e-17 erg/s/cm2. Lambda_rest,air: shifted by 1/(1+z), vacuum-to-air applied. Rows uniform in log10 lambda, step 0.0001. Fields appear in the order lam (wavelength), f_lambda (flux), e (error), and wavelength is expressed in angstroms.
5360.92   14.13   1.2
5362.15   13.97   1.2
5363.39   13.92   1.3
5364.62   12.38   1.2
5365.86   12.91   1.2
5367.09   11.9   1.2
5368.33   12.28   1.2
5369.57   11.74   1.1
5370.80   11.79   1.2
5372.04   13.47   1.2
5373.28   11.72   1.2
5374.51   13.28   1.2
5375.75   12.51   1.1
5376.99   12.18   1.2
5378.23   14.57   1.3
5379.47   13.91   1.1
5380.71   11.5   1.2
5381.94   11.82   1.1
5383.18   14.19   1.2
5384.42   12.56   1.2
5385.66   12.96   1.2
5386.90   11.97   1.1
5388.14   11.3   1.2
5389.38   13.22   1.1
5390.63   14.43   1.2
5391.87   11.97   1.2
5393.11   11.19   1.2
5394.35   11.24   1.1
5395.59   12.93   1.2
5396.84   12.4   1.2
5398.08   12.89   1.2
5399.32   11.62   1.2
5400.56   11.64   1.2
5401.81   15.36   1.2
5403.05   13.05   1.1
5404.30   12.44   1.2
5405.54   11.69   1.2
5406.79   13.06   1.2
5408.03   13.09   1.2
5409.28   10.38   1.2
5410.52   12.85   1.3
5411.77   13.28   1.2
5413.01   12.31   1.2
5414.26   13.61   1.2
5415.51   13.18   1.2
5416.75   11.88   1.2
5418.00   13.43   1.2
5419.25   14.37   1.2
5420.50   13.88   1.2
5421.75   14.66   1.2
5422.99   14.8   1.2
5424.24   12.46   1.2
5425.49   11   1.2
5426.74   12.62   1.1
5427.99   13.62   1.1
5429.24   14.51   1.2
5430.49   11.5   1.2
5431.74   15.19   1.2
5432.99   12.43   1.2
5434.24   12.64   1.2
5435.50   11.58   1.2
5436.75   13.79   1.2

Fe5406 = 1.4 angstroms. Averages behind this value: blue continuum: 12.9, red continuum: 13.6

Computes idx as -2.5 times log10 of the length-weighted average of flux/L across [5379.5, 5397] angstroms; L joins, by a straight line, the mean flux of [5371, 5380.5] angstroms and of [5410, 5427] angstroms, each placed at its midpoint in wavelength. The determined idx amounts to 0.048 mag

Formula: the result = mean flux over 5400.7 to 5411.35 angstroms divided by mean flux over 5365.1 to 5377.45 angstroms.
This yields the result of 1.03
